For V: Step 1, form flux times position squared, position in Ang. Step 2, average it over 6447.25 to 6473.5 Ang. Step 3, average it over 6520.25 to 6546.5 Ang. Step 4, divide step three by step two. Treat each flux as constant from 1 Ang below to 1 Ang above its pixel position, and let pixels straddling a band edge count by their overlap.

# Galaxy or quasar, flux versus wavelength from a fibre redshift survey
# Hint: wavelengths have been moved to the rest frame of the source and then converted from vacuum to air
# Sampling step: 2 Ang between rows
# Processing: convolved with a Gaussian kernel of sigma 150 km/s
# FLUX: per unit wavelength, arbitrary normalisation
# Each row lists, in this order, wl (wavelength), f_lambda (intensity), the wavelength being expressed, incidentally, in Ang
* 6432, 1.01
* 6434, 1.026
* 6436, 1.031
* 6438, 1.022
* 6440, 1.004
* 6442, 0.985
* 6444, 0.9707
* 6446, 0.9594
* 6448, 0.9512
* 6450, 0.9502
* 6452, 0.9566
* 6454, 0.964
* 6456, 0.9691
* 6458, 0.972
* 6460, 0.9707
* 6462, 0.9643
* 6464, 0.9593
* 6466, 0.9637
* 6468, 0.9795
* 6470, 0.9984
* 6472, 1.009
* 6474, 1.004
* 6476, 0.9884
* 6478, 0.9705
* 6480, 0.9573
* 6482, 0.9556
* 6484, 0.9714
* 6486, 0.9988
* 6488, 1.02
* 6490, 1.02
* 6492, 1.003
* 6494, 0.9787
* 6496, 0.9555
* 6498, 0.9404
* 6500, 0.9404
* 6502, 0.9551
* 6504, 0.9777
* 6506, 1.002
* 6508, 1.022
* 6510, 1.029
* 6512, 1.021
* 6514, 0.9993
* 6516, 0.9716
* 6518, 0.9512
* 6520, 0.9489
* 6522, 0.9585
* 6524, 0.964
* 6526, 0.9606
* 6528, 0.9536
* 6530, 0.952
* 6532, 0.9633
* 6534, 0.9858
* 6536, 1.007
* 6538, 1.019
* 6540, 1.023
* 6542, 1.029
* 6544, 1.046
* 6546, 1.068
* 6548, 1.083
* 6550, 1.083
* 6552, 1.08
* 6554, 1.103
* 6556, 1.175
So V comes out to 1.05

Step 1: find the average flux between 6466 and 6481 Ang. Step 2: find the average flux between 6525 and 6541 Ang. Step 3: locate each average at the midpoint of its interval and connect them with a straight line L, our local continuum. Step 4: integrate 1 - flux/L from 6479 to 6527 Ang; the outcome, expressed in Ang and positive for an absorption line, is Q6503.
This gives 0.2 Ang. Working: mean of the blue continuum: 0.985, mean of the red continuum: 0.983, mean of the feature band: 0.979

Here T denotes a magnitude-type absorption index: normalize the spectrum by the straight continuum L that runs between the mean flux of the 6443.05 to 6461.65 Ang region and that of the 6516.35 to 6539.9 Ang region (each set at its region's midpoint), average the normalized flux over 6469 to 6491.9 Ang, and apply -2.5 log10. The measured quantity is -0.03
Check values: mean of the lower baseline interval 0.963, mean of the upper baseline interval 0.972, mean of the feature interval 0.991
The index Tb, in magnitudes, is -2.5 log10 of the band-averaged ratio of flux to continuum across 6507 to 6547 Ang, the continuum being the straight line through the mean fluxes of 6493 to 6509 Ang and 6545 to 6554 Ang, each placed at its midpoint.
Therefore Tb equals 0.039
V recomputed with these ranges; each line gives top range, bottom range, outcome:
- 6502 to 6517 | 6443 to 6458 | 1.06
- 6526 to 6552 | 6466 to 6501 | 1.06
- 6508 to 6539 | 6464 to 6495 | 1.01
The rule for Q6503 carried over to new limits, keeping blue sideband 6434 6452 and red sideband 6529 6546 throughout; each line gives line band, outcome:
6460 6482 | 0.3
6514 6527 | 0.5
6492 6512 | 0.3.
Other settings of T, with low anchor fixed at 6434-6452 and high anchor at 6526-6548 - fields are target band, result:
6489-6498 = 0.014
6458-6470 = 0.021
